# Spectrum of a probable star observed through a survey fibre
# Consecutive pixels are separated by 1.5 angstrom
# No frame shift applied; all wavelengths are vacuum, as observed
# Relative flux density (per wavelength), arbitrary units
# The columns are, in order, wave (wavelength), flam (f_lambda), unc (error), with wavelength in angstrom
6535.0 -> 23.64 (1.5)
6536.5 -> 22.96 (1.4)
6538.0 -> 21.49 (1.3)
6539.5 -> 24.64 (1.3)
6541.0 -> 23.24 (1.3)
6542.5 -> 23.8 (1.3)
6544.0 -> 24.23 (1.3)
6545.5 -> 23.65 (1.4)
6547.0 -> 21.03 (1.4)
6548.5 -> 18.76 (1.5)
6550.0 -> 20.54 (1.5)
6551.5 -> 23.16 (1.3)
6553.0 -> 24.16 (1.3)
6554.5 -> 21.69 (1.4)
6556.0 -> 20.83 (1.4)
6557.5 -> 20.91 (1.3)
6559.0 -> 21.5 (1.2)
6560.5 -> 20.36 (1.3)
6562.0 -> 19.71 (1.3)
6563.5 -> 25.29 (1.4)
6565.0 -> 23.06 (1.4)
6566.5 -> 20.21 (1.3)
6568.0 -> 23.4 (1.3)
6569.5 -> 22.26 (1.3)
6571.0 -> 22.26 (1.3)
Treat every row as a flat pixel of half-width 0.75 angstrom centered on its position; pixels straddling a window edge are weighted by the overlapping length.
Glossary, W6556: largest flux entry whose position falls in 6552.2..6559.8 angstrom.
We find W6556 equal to 24.16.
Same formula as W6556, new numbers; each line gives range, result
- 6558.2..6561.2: 21.5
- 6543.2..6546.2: 24.23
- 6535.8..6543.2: 24.64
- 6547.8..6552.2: 23.16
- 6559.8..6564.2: 25.29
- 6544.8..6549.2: 23.65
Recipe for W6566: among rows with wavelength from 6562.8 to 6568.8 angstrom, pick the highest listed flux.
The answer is 25.29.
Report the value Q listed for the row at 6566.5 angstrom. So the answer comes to 20.21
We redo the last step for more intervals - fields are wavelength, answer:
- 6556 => 20.83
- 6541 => 23.24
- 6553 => 24.16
